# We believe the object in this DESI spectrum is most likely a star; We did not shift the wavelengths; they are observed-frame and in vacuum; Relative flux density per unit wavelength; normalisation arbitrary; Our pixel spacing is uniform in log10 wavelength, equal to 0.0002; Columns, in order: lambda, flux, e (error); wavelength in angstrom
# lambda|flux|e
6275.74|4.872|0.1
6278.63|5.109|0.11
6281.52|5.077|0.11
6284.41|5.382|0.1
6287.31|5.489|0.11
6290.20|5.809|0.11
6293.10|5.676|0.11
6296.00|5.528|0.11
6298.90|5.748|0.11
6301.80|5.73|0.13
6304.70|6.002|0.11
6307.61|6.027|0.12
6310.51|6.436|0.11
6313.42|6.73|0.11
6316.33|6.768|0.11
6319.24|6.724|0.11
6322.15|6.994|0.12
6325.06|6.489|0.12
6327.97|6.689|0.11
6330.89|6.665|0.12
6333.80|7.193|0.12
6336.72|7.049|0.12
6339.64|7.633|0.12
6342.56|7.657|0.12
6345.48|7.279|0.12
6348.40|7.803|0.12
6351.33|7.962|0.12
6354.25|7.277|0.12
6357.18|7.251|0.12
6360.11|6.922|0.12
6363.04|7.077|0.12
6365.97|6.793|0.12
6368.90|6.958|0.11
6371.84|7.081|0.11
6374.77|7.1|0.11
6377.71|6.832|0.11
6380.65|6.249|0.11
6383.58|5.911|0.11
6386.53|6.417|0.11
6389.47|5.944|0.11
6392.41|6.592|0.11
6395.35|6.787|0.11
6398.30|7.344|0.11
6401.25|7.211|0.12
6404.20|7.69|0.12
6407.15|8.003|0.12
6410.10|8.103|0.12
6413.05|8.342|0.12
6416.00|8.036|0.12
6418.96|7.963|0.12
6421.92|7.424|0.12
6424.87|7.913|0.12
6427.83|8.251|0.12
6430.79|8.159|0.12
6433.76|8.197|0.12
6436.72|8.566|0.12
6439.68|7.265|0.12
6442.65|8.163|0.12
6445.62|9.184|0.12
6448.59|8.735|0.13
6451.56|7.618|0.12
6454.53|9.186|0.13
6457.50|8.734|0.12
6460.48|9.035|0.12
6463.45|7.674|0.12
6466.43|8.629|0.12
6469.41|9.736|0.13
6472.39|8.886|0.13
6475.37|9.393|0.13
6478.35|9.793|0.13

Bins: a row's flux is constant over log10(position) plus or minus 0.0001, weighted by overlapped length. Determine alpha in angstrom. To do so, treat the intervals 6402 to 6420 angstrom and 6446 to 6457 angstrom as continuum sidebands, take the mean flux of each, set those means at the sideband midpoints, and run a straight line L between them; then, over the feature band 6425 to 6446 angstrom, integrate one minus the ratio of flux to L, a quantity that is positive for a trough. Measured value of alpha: 0.45 angstrom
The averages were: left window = 7.99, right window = 8.6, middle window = 8.18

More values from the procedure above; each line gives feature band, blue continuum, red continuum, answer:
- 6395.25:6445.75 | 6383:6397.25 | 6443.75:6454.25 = -2.9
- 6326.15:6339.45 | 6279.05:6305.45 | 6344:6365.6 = -0.5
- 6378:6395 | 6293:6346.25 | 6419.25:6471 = 2.8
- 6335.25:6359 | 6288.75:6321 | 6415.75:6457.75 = -2.4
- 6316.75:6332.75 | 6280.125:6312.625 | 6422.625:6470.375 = -1.2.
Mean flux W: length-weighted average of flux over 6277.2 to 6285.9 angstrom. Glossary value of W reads 5.19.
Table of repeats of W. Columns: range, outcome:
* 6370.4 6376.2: 7.1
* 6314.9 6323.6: 6.83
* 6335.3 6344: 7.45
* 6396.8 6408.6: 7.55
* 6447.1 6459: 8.57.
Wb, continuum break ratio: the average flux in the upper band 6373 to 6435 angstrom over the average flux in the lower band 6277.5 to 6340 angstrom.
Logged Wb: 1.18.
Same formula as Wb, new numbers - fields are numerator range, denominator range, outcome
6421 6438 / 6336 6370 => 1.11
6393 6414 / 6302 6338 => 1.15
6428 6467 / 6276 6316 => 1.46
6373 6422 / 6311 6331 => 1.07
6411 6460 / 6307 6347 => 1.20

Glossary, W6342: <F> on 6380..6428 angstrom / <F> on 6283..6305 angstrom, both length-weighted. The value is 1.3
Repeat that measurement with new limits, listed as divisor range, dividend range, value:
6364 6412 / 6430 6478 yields 1.24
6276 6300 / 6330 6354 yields 1.36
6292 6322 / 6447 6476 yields 1.42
